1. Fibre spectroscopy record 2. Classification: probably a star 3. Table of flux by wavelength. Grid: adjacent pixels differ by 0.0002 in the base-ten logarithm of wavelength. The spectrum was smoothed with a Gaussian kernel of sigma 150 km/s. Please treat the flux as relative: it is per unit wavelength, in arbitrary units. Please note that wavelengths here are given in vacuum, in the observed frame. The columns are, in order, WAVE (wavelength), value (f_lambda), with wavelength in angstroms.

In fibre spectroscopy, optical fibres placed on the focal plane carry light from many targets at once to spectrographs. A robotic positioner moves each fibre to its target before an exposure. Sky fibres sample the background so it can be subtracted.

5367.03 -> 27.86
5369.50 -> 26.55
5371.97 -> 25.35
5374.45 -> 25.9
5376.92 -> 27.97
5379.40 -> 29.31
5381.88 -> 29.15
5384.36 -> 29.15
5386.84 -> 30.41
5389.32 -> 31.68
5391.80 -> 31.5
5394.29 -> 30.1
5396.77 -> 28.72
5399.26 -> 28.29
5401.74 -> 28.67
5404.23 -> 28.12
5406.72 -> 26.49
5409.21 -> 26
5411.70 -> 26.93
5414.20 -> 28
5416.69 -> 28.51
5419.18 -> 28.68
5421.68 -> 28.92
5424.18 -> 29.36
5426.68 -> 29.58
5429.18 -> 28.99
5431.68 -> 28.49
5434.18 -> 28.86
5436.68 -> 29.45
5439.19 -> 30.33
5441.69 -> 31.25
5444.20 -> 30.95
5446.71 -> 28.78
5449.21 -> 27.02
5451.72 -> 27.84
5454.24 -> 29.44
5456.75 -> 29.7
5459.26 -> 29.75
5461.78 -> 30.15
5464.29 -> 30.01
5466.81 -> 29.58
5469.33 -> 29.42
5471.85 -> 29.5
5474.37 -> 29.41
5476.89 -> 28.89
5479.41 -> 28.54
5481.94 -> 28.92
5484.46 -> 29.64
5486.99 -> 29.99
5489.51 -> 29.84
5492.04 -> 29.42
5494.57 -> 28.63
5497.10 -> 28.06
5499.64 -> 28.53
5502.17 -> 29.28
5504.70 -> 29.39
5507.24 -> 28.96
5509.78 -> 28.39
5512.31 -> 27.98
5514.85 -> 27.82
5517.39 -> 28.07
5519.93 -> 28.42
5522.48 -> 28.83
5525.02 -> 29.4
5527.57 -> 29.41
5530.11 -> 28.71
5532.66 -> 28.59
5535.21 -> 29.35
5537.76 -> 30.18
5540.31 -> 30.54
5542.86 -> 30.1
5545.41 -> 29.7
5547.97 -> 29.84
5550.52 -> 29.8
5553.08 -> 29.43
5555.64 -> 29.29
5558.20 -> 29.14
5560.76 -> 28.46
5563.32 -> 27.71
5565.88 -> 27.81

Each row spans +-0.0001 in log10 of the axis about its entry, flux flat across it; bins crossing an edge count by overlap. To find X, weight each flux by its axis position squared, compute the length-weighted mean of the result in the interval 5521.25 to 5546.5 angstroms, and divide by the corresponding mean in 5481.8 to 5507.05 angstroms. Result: 1.0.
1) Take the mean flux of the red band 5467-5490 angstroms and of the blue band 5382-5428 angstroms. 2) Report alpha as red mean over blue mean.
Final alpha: 1.0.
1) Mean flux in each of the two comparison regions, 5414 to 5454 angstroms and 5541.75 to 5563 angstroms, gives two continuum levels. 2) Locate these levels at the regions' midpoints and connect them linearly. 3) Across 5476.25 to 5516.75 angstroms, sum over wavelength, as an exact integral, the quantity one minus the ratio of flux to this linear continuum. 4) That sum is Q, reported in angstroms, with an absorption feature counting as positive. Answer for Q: 0.5 angstroms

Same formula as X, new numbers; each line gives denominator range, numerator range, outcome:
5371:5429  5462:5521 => 1.05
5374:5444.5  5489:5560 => 1.05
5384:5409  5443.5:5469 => 1.03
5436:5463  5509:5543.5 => 1.01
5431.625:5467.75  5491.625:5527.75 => 0.99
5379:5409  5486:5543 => 1.04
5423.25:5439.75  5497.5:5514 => 1.01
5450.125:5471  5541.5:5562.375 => 1.03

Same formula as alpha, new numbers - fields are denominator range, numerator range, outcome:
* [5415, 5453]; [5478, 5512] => 1.00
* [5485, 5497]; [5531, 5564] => 1.00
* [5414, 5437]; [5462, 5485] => 1.02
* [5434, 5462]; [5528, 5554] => 1.01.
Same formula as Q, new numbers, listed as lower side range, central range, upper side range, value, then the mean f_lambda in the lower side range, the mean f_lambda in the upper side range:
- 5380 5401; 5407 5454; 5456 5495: 1.5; 29.8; 29.5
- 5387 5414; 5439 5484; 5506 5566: -0.9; 28.7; 29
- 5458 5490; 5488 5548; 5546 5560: 0.9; 29.5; 29.5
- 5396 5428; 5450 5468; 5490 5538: -0.6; 28.2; 28.8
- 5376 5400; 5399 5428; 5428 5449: 1.4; 29.7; 29.5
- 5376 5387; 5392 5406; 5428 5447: 0.2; 29.1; 29.7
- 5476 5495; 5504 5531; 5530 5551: 0.8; 29.3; 29.7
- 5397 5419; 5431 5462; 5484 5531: -1.3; 27.7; 28.9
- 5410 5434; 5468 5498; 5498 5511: -0.4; 28.6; 28.9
